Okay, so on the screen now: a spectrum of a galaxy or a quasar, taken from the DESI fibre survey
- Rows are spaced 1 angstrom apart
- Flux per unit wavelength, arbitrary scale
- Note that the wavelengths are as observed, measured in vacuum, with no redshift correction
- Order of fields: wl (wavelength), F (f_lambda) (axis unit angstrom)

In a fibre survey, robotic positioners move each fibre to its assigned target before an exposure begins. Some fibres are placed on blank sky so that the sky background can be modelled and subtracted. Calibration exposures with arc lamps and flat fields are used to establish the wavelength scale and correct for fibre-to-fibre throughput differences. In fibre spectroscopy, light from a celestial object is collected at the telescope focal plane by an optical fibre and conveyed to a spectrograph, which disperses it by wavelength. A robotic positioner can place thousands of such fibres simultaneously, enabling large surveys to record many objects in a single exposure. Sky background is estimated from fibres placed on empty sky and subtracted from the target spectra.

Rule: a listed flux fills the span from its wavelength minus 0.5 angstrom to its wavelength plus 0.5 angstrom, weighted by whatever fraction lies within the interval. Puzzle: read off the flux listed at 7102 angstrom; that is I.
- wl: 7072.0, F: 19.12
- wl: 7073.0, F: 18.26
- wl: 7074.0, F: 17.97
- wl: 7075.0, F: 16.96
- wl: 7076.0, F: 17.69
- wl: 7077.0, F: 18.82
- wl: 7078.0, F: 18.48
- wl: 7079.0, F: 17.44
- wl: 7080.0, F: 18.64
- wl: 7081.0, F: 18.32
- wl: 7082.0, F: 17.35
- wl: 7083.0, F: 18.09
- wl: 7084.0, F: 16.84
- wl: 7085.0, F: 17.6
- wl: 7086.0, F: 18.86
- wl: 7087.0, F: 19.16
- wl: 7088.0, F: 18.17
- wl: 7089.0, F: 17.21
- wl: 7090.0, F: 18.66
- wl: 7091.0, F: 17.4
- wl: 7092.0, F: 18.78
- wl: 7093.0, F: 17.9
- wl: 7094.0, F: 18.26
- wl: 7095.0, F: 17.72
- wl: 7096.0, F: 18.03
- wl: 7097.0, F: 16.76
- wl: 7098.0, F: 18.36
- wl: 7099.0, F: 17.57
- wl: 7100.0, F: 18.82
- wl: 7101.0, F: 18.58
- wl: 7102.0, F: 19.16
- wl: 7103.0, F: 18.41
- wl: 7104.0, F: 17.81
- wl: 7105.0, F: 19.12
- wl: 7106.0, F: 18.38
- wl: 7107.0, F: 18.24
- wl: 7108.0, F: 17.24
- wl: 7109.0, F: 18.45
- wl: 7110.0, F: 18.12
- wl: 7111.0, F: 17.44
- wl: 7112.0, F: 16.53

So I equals 19.16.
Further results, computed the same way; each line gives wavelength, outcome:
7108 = 17.24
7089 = 17.21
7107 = 18.24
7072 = 19.12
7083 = 18.09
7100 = 18.82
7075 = 16.96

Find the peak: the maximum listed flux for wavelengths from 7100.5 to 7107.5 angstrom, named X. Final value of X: 19.16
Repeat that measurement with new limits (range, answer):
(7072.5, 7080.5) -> 18.82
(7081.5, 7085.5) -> 18.09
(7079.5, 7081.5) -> 18.64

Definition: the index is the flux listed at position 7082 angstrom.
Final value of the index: 17.35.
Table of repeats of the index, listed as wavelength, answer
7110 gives 18.12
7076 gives 17.69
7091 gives 17.4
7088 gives 18.17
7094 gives 18.26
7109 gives 18.45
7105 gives 19.12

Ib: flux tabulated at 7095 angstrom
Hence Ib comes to 17.72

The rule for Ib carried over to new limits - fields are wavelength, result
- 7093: 17.9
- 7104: 17.81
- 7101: 18.58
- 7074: 17.97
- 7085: 17.6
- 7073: 18.26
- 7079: 17.44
